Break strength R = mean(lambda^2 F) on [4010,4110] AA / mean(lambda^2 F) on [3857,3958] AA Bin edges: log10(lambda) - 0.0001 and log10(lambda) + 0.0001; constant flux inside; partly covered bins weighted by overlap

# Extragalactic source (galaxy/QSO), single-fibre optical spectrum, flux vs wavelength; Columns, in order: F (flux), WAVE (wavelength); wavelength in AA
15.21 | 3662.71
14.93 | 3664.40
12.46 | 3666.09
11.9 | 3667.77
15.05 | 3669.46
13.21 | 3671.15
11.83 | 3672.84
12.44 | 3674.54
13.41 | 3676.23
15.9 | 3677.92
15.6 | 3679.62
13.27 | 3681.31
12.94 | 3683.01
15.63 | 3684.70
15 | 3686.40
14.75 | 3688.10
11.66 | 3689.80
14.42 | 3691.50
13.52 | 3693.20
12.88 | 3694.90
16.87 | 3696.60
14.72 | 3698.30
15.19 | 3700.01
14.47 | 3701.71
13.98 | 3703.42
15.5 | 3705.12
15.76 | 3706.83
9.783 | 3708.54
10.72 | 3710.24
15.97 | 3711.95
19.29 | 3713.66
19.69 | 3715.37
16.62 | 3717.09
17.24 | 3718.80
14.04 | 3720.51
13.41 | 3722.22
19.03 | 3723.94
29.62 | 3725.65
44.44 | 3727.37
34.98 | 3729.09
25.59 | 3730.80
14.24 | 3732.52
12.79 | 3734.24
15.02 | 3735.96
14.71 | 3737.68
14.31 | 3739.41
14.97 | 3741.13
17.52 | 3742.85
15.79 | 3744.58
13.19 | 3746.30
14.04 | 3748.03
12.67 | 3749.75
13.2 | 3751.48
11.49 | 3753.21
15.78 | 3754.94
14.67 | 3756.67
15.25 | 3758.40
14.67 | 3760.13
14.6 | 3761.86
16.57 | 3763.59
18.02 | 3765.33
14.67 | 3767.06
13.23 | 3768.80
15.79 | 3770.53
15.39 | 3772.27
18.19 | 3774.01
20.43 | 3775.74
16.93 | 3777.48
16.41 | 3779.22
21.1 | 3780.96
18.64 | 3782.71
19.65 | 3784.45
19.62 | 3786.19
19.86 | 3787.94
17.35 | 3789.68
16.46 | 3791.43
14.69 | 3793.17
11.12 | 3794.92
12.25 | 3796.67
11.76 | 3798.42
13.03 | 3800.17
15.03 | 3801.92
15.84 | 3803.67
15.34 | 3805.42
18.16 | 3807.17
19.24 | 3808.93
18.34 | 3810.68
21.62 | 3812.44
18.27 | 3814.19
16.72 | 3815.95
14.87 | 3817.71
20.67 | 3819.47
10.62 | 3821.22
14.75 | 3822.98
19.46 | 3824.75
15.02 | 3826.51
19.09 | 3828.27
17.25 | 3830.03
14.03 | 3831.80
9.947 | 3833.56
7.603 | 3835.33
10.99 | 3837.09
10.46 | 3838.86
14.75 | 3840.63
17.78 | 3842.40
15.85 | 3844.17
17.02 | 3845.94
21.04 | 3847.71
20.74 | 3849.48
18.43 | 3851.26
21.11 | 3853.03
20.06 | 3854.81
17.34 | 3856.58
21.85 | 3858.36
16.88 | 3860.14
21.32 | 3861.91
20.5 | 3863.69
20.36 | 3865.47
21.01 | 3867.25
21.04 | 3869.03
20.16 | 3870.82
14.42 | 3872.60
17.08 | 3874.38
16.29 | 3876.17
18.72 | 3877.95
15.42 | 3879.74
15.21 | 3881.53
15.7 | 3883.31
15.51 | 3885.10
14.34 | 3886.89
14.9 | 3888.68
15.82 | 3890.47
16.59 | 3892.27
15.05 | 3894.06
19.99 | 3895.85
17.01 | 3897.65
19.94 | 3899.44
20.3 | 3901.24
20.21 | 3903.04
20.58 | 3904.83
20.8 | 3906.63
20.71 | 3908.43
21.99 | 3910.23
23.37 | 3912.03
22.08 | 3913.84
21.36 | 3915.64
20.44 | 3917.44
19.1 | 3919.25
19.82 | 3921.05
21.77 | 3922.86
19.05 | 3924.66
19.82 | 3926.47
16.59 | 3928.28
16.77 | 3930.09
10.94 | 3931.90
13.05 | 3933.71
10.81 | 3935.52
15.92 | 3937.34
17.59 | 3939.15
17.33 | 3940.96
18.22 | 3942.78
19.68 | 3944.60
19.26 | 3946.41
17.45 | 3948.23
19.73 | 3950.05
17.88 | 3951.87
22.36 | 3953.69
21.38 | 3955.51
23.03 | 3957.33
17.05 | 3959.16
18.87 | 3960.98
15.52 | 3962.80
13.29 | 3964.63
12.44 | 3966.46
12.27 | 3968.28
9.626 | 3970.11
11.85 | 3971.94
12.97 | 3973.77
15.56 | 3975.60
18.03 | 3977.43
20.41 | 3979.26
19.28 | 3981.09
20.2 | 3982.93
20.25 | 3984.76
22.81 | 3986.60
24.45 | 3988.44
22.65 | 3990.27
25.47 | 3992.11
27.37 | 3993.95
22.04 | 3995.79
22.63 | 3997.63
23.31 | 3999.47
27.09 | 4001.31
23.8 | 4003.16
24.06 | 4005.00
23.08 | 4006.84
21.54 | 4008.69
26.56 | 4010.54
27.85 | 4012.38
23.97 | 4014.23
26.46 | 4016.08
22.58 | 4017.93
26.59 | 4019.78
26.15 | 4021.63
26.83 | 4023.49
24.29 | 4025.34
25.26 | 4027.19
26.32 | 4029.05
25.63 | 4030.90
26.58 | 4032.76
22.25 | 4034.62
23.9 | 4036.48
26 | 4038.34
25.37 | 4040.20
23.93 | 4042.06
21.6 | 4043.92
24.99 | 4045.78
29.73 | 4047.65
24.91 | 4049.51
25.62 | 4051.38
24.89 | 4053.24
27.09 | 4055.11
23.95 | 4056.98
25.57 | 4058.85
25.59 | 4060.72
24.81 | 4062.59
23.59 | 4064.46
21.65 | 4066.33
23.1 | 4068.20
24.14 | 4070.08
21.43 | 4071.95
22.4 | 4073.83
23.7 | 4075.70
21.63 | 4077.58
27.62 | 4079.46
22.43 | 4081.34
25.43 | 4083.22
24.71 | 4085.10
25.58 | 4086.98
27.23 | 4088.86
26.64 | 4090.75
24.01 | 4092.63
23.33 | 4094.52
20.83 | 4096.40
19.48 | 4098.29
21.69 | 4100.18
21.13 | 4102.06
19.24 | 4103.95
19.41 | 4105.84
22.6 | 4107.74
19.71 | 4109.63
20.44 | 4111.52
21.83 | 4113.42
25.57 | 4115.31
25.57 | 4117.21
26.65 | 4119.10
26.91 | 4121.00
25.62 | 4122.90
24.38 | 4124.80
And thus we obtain 1.4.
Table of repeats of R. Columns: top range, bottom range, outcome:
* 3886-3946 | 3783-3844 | 1.23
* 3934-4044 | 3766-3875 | 1.36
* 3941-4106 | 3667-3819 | 1.60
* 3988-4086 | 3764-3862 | 1.66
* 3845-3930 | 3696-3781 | 1.22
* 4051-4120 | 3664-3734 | 1.75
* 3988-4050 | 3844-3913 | 1.43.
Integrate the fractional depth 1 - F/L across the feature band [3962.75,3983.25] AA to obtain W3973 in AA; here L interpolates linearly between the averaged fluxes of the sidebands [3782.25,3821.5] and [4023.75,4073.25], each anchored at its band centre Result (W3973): 6.7 AA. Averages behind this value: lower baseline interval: 16.6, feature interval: 15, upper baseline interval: 24.7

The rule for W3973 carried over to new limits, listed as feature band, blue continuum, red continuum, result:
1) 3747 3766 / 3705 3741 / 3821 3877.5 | 3.8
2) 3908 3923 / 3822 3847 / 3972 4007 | -2.4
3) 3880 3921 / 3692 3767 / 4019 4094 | 4.5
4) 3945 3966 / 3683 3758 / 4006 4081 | 3.6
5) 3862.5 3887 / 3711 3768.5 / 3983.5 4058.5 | 3.8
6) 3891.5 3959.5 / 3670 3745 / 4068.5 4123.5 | 4.9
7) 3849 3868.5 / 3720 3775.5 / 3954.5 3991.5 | -2.8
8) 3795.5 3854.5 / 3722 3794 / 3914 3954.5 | 5.9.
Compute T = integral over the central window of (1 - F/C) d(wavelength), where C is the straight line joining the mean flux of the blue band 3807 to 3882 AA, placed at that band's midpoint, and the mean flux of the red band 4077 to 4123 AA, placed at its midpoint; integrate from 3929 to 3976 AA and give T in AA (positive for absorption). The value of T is 8.61 AA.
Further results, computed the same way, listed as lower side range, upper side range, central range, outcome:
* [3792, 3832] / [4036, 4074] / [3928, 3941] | 3.6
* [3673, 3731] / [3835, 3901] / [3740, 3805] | 5.4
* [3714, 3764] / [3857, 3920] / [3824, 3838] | 3.2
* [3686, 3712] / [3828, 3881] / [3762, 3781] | -1.4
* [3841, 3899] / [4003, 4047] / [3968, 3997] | 4.8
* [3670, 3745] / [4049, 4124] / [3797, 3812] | 2.0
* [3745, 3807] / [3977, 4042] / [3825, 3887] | 5.1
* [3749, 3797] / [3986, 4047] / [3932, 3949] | 4.4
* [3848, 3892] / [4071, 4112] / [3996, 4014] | -2.9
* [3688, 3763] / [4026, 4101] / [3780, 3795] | 0.0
